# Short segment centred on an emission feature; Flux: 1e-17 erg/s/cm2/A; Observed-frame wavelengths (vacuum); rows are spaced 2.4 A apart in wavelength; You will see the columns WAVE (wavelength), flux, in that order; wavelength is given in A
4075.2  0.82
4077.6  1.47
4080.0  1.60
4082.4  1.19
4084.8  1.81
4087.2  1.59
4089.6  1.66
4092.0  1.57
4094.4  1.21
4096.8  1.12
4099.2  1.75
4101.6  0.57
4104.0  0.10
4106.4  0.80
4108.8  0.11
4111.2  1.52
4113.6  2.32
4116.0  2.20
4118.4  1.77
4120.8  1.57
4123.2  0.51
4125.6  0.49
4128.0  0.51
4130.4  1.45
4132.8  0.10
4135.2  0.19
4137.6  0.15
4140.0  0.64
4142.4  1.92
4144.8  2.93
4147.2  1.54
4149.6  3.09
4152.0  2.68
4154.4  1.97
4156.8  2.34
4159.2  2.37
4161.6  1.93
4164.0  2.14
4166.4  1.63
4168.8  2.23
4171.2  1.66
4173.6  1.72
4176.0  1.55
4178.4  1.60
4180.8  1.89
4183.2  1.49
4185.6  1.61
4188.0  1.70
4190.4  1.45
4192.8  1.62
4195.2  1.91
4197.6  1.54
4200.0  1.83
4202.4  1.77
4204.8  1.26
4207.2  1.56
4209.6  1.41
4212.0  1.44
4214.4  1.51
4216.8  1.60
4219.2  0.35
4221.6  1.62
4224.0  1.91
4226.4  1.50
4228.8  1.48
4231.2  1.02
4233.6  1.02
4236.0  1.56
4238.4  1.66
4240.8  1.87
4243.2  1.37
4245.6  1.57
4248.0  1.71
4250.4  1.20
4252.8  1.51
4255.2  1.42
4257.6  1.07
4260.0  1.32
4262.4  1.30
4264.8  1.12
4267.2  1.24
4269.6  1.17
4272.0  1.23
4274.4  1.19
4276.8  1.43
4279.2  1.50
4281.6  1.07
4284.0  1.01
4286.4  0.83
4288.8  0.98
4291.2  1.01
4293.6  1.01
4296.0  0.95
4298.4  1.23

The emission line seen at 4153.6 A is Ly-alpha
